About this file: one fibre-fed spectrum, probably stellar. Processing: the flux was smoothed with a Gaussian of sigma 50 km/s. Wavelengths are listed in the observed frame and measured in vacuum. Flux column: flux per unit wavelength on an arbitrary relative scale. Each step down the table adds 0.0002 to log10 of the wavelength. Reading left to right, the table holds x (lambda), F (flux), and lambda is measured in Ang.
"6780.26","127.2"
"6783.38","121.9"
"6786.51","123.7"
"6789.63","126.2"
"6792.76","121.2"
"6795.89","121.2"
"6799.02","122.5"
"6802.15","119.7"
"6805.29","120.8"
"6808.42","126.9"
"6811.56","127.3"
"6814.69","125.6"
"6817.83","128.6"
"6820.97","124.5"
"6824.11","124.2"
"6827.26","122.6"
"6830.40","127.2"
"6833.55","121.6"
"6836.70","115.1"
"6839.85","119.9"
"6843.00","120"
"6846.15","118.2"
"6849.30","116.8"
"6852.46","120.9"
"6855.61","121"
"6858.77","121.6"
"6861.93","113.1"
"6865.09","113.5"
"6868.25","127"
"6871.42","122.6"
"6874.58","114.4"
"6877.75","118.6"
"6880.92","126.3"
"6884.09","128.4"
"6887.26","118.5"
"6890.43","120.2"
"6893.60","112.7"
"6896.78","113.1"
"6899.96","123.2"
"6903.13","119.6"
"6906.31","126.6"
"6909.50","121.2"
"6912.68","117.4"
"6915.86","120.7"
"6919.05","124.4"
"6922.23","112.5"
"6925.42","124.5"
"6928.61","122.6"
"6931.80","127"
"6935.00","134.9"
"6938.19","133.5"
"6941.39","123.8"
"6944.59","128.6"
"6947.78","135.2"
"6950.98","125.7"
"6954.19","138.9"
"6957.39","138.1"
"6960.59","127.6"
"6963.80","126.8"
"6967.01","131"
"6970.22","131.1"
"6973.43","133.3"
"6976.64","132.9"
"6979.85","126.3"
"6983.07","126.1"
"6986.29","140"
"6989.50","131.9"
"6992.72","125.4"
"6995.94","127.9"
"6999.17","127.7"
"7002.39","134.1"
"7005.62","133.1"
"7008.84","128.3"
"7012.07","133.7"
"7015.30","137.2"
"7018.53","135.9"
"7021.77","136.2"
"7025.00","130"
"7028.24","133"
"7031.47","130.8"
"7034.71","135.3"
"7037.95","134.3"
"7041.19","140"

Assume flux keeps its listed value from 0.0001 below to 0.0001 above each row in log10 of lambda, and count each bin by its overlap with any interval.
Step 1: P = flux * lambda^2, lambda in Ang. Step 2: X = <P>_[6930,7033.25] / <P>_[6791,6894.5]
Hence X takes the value 1.13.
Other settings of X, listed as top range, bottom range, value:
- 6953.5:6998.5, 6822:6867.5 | 1.14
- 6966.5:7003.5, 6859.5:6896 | 1.13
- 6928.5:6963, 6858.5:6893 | 1.11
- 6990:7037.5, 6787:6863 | 1.14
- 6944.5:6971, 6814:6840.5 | 1.11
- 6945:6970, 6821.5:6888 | 1.12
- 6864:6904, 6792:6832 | 0.99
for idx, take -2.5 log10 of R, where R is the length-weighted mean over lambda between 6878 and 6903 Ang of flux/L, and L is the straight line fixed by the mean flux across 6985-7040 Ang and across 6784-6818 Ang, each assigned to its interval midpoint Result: 0.06 mag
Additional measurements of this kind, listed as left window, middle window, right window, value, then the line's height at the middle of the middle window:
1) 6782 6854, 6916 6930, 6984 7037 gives 0.061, 128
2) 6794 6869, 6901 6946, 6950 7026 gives 0.030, 128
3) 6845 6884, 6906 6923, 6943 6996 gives 0.042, 125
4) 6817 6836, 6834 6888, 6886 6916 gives 0.019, 122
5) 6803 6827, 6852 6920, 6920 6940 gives 0.047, 126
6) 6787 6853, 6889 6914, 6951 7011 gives 0.067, 127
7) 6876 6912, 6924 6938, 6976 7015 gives -0.031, 124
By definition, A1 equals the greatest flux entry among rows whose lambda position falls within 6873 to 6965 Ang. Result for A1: 138.9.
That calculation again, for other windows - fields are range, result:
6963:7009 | 140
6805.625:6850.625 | 128.6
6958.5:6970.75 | 131.1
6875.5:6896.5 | 128.4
